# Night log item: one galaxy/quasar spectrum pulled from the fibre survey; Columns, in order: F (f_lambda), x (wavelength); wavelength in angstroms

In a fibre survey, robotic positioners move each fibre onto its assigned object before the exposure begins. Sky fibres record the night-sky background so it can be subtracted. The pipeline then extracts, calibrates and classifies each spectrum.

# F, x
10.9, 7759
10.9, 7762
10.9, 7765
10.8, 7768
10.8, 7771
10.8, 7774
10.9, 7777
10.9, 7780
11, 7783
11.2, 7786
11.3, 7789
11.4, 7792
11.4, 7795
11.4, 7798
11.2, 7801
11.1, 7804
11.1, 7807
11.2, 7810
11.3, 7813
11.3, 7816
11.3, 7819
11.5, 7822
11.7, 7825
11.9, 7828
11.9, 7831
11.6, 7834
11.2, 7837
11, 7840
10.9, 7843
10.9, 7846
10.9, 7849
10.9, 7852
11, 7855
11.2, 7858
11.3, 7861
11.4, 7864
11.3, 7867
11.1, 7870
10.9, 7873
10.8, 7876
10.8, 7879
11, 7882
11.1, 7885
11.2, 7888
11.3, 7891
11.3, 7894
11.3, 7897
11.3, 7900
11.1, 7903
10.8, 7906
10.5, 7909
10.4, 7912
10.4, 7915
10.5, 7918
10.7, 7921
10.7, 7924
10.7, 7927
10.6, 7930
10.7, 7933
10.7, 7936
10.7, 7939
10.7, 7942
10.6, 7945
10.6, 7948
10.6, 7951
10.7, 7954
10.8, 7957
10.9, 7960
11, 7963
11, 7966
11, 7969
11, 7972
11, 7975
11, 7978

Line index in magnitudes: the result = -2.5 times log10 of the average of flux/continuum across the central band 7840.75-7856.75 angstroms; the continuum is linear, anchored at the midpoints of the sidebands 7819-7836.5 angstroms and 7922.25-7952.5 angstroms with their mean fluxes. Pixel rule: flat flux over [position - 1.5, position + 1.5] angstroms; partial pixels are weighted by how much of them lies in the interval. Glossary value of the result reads 0.05 mag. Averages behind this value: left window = 11.7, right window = 10.7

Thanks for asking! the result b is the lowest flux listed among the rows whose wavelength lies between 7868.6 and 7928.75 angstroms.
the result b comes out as 10.4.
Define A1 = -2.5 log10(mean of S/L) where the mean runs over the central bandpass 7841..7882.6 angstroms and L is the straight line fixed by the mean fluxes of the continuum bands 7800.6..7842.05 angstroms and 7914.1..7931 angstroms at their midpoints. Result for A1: 0.004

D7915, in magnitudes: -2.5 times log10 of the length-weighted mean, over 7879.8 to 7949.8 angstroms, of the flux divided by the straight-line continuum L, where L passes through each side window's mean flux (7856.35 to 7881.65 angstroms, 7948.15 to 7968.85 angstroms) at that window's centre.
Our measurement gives 0.01 mag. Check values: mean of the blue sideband 11.1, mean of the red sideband 10.8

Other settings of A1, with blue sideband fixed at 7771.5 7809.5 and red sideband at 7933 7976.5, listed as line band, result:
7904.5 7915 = 0.036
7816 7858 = -0.023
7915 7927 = 0.026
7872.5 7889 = -0.001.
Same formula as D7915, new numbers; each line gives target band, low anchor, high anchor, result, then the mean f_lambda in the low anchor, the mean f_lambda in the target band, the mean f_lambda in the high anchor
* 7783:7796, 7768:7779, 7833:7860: -0.04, 10.8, 11.3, 11.1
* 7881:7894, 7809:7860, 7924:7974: -0.01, 11.3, 11.2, 10.8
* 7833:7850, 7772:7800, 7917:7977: -0.01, 11.1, 11.1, 10.8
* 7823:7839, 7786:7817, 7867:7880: -0.05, 11.3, 11.6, 11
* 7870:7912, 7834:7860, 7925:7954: -0.02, 11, 11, 10.7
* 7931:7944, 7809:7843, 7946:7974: 0.02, 11.4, 10.7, 10.8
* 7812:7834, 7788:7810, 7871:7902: -0.03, 11.3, 11.6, 11.1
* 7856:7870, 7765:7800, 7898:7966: -0.04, 11.1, 11.3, 10.7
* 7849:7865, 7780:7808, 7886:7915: 0.00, 11.2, 11.1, 11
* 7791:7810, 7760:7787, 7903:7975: -0.04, 10.9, 11.3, 10.7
